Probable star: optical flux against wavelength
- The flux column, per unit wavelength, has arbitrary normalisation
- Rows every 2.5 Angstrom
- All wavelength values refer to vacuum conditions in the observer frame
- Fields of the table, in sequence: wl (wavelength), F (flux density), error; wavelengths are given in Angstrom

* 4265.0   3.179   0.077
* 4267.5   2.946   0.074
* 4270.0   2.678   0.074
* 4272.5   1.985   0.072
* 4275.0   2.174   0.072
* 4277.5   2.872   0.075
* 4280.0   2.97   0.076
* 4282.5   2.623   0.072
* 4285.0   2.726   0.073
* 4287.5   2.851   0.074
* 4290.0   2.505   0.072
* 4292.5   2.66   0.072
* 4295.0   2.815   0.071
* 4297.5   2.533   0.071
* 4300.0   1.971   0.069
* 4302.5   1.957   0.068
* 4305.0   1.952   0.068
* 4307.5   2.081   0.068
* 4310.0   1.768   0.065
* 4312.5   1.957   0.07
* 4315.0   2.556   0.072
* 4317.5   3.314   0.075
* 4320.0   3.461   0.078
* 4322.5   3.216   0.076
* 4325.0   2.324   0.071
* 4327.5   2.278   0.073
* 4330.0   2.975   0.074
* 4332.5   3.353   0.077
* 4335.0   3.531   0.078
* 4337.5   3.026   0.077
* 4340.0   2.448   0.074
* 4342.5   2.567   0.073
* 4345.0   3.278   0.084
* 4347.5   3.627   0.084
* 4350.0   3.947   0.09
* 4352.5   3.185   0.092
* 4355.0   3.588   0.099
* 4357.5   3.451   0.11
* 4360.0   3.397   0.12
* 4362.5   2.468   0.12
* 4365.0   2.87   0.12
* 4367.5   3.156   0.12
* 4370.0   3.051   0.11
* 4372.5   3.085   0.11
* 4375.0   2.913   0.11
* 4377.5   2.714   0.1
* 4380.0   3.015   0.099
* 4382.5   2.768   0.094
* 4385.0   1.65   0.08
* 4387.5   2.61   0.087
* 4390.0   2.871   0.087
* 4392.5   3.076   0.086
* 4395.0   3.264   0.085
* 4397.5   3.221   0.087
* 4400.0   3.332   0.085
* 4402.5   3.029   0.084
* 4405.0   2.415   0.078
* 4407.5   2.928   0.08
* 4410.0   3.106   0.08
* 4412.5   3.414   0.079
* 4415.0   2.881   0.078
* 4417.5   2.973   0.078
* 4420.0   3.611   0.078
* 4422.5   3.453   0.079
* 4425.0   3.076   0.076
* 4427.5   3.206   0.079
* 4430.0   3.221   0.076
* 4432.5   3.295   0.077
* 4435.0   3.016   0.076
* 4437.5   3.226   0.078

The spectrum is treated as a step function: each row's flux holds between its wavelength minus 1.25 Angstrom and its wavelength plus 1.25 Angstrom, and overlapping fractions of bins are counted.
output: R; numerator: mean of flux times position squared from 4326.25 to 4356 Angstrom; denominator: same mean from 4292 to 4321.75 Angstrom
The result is 1.32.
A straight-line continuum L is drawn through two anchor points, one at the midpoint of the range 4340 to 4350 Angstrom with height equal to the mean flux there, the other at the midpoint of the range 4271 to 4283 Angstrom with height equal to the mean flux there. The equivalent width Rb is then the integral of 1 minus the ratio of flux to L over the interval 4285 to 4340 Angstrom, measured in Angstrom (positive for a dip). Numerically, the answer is 4.6 Angstrom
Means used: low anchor 2.52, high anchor 3.17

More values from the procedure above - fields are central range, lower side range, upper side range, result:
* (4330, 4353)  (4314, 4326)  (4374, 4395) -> -2.4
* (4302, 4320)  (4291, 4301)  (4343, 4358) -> 3.0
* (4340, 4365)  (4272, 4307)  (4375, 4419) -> -4.5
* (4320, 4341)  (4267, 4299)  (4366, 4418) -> -1.3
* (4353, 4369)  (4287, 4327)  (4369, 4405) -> -2.3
